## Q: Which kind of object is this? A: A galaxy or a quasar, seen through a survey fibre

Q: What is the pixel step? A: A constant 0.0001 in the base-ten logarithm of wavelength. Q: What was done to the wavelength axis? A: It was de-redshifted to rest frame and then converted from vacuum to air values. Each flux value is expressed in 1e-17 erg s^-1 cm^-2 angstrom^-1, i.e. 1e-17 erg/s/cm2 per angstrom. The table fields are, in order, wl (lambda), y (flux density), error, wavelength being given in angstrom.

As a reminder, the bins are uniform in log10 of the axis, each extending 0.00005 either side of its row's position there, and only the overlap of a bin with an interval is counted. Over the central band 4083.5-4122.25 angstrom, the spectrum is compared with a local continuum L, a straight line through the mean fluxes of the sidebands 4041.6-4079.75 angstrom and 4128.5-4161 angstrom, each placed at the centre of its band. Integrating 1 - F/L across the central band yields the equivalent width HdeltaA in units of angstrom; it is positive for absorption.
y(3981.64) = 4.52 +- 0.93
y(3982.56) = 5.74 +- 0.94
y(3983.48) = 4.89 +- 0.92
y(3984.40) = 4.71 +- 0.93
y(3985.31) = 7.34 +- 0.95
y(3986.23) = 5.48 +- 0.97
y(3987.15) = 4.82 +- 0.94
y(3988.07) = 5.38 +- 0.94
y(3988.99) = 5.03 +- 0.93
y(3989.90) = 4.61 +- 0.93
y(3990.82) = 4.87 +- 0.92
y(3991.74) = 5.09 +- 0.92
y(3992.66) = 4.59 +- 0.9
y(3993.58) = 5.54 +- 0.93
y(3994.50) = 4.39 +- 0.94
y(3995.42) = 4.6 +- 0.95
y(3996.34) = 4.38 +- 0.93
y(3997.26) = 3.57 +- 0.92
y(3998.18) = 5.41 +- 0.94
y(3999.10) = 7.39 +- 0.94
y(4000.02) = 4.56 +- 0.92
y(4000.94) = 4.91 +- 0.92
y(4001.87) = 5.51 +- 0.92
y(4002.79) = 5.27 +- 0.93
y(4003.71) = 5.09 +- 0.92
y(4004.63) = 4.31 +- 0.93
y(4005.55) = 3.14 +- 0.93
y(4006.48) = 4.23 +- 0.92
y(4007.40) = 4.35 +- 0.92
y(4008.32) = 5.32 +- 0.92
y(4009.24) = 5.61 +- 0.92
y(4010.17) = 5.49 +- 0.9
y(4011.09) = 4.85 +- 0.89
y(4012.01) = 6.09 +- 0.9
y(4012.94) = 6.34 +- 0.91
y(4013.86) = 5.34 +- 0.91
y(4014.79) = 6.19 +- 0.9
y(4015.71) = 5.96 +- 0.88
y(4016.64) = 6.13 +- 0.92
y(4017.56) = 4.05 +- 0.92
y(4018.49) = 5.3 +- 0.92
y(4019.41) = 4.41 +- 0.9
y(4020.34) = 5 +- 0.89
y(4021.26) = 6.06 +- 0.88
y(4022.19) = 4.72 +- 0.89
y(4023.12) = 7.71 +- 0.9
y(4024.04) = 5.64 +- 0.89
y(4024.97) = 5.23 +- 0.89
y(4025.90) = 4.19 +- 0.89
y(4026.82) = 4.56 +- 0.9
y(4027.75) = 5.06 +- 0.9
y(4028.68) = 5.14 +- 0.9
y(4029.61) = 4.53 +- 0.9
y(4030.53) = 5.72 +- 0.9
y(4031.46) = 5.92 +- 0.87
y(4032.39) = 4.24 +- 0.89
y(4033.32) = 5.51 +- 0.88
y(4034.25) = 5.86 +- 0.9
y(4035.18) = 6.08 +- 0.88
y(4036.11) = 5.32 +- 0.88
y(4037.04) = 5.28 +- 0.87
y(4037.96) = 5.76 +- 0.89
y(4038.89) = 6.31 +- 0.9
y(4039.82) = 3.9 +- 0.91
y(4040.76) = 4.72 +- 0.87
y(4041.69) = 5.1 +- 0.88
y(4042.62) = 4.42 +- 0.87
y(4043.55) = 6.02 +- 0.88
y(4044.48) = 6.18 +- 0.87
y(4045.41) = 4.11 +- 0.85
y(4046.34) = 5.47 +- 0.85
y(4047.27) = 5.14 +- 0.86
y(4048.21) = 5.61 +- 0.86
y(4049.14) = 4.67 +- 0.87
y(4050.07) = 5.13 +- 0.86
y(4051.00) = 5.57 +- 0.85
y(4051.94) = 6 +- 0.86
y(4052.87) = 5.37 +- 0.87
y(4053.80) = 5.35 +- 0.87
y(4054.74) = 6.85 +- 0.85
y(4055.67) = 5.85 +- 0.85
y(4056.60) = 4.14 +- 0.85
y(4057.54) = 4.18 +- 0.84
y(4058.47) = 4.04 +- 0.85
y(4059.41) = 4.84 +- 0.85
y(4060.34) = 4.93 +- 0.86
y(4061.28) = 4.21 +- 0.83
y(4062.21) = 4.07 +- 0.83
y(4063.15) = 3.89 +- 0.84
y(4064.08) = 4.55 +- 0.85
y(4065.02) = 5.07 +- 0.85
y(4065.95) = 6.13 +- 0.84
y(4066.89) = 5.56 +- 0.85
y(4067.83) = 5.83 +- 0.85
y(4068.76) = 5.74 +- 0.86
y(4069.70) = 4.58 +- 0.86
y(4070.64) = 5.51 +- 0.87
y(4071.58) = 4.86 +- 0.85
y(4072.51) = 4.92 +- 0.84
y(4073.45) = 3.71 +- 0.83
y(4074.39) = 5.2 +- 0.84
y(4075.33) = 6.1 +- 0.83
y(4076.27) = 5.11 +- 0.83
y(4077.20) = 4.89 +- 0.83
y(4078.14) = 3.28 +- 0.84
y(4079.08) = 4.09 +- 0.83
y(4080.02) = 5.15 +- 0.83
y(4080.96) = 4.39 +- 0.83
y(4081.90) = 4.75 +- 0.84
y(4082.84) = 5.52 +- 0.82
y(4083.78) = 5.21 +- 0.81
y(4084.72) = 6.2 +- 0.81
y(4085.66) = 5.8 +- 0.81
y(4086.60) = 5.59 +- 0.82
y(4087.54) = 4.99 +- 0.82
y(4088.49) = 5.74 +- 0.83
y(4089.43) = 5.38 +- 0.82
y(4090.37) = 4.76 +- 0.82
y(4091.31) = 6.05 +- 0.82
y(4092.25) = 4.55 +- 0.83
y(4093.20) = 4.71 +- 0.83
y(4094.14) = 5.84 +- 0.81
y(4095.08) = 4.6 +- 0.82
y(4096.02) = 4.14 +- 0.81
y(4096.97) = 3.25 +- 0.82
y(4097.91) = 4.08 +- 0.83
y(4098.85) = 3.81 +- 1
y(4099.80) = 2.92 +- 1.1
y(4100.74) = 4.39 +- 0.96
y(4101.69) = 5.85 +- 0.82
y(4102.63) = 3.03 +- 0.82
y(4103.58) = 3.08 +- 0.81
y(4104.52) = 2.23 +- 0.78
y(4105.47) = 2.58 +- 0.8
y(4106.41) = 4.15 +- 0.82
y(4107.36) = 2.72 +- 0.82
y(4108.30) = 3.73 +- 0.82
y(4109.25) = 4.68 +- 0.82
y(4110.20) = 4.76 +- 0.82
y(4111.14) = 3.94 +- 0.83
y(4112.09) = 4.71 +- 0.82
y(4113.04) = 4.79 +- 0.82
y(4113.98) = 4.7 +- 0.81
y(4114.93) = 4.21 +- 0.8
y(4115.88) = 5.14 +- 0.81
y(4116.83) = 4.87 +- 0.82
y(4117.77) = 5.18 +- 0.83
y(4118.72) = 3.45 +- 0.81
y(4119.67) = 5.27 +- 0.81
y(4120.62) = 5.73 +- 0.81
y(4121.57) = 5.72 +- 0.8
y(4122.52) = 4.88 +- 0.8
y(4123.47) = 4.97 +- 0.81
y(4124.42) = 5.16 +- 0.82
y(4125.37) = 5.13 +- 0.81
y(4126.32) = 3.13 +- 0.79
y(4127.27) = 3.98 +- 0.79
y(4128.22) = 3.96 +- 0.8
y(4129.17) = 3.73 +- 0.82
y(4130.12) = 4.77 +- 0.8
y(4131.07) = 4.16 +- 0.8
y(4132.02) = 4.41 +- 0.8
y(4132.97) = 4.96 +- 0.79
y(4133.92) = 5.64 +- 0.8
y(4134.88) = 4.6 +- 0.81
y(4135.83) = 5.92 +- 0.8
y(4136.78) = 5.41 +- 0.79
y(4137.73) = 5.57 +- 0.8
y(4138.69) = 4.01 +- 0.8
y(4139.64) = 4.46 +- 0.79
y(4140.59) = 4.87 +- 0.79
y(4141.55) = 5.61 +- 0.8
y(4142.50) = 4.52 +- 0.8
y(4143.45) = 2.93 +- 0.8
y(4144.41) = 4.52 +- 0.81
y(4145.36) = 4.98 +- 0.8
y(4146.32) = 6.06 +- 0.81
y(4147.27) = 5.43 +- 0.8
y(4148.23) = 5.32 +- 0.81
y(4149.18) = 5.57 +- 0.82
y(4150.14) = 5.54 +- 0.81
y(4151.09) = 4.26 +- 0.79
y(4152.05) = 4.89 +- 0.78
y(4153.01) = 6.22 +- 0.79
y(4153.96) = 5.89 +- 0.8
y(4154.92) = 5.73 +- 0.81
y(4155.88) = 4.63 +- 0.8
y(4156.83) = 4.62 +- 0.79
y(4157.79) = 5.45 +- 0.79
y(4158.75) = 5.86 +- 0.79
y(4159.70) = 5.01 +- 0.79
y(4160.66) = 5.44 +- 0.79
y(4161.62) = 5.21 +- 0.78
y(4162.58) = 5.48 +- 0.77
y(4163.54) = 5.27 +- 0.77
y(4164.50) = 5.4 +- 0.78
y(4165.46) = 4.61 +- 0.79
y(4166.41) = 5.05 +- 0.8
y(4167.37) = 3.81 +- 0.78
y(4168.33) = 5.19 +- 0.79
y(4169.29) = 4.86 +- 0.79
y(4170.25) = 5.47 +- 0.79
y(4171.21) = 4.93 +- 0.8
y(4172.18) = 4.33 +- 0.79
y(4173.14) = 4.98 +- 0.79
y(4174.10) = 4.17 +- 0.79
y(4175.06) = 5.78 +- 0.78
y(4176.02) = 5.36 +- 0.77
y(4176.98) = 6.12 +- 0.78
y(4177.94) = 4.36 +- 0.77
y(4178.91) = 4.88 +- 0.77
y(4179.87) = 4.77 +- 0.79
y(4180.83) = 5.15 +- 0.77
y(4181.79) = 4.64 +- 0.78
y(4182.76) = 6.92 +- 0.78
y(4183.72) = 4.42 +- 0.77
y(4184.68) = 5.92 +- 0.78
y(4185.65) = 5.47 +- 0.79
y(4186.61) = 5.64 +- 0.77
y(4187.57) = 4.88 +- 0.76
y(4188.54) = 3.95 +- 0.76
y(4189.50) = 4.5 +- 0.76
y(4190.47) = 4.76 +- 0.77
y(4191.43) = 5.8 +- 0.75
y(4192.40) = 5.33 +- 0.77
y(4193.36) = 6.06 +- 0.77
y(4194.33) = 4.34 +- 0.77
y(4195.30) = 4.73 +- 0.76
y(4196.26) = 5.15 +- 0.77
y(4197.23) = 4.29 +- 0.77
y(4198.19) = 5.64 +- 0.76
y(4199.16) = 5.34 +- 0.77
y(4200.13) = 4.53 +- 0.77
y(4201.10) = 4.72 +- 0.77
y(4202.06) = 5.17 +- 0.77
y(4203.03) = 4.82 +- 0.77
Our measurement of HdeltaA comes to 3.70 angstrom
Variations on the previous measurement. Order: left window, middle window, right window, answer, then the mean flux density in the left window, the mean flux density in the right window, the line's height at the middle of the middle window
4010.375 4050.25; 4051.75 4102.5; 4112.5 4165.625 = 2.47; 5.33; 4.95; 5.17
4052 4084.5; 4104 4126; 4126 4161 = 2.17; 4.96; 4.93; 4.94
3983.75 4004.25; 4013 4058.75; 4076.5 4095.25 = -1.81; 5.11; 5.08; 5.1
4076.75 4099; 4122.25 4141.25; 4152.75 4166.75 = 1.68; 4.88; 5.32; 5.15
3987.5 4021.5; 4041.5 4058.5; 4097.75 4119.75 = -2.23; 5.08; 4.07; 4.64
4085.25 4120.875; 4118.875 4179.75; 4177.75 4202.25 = -2.63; 4.45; 5.06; 4.77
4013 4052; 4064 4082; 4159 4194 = 0.95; 5.32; 5.11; 5.26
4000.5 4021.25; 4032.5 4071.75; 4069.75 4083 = -1.98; 5.15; 4.8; 4.93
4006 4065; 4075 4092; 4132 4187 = 0.06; 5.2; 5.12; 5.17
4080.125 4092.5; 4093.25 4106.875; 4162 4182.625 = 3.59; 5.31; 5.01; 5.26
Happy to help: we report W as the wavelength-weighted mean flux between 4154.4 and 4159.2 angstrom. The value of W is 5.25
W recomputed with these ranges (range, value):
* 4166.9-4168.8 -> 4.5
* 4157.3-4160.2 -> 5.44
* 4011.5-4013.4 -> 6.18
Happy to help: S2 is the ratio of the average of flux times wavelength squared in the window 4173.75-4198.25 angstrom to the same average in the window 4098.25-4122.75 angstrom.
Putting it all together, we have 1.25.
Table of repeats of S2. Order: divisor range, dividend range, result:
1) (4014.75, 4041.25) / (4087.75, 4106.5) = 0.83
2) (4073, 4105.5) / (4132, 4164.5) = 1.14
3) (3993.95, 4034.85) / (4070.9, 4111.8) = 0.91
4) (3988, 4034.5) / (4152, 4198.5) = 1.08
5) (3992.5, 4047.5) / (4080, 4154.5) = 0.95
